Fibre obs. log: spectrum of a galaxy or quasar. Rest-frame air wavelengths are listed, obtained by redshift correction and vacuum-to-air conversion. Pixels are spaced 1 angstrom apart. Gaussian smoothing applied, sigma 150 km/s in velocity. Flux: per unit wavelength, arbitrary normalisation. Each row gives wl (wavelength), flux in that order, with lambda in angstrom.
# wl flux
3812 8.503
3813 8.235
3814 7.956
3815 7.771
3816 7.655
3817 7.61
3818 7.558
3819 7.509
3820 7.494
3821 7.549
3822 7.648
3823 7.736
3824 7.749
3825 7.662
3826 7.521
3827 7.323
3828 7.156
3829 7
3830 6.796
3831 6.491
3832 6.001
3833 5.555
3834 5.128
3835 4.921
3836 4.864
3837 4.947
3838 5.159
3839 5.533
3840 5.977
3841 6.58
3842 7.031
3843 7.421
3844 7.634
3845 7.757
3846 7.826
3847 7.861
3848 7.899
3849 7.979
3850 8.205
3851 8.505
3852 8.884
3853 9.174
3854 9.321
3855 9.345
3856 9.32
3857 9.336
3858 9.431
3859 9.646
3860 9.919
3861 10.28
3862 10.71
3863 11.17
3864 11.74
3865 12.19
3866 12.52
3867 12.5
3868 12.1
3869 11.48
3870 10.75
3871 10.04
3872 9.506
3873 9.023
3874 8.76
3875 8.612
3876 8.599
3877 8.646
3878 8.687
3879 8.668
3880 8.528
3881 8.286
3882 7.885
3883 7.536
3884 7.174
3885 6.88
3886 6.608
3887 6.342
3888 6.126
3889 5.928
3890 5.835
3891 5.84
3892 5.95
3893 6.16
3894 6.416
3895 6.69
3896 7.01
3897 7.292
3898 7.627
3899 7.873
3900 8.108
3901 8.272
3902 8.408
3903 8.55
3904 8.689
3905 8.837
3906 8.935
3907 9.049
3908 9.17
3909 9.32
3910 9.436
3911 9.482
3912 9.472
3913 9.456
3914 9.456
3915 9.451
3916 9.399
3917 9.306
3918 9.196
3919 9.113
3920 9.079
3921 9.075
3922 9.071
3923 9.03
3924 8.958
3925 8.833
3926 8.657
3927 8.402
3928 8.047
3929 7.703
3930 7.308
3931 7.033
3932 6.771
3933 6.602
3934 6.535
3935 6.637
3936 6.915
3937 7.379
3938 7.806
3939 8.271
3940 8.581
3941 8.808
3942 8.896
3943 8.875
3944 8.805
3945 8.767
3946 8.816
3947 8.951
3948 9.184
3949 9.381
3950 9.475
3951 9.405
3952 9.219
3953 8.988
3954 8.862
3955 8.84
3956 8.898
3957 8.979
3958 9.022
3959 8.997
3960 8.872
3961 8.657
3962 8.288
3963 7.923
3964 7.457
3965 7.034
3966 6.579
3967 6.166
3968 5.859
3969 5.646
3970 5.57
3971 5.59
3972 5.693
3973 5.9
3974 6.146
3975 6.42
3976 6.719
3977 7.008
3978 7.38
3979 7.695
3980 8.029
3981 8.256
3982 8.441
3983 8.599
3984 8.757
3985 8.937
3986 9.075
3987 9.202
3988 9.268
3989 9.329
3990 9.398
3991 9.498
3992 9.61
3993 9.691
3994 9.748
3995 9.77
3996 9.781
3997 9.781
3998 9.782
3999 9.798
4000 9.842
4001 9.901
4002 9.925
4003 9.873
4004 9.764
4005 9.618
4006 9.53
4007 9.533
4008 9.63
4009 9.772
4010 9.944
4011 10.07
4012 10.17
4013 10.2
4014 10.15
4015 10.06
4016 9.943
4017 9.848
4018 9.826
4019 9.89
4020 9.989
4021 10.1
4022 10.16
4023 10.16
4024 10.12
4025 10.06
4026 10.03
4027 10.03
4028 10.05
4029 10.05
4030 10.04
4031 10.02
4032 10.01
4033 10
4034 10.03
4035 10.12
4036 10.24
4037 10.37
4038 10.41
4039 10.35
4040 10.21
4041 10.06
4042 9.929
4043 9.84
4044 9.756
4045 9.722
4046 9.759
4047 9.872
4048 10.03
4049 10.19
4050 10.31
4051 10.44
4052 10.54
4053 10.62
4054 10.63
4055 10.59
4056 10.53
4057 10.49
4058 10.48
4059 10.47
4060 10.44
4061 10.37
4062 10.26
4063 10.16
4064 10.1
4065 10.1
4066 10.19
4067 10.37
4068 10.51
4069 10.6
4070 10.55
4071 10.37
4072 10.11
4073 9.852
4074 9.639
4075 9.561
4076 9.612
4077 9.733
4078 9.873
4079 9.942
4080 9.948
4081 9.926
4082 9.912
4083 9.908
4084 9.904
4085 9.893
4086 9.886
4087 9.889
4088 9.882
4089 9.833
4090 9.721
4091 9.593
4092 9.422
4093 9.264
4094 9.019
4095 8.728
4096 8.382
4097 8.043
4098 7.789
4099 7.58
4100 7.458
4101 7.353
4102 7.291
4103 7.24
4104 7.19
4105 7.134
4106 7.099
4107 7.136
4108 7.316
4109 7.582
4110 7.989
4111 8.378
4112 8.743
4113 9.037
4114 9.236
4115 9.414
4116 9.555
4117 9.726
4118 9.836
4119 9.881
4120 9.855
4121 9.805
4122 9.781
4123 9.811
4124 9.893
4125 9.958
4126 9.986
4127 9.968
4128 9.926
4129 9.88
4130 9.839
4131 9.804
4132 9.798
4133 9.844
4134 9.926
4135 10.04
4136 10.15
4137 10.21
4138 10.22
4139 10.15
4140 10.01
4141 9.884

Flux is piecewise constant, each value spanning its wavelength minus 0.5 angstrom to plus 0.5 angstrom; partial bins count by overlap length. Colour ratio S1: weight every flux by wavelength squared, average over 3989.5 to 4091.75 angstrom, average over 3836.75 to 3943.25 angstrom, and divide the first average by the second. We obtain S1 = 1.29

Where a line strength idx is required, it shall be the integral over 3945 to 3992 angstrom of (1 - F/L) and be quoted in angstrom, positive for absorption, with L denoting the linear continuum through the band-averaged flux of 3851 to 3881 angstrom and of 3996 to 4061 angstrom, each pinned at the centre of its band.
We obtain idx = 9.1 angstrom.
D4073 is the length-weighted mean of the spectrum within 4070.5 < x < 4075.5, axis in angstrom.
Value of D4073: 9.91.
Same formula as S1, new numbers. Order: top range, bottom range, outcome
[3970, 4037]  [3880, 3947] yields 1.20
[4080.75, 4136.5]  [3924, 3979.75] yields 1.26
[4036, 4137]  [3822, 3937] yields 1.30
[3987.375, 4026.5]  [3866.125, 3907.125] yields 1.28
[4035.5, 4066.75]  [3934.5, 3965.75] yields 1.26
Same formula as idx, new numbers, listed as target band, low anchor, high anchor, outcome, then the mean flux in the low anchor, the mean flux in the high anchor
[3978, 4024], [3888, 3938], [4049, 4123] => -4.13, 8.05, 9.43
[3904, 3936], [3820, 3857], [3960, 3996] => -4.17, 7.24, 7.85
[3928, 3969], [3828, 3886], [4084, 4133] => 2.36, 8.39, 8.97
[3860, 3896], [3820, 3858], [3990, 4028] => -3.83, 7.3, 9.88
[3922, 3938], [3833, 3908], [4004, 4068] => 2.13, 8.21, 10.1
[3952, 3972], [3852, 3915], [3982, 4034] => 3.64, 8.78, 9.76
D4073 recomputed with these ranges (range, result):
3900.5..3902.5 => 8.34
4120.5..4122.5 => 9.79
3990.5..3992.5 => 9.55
